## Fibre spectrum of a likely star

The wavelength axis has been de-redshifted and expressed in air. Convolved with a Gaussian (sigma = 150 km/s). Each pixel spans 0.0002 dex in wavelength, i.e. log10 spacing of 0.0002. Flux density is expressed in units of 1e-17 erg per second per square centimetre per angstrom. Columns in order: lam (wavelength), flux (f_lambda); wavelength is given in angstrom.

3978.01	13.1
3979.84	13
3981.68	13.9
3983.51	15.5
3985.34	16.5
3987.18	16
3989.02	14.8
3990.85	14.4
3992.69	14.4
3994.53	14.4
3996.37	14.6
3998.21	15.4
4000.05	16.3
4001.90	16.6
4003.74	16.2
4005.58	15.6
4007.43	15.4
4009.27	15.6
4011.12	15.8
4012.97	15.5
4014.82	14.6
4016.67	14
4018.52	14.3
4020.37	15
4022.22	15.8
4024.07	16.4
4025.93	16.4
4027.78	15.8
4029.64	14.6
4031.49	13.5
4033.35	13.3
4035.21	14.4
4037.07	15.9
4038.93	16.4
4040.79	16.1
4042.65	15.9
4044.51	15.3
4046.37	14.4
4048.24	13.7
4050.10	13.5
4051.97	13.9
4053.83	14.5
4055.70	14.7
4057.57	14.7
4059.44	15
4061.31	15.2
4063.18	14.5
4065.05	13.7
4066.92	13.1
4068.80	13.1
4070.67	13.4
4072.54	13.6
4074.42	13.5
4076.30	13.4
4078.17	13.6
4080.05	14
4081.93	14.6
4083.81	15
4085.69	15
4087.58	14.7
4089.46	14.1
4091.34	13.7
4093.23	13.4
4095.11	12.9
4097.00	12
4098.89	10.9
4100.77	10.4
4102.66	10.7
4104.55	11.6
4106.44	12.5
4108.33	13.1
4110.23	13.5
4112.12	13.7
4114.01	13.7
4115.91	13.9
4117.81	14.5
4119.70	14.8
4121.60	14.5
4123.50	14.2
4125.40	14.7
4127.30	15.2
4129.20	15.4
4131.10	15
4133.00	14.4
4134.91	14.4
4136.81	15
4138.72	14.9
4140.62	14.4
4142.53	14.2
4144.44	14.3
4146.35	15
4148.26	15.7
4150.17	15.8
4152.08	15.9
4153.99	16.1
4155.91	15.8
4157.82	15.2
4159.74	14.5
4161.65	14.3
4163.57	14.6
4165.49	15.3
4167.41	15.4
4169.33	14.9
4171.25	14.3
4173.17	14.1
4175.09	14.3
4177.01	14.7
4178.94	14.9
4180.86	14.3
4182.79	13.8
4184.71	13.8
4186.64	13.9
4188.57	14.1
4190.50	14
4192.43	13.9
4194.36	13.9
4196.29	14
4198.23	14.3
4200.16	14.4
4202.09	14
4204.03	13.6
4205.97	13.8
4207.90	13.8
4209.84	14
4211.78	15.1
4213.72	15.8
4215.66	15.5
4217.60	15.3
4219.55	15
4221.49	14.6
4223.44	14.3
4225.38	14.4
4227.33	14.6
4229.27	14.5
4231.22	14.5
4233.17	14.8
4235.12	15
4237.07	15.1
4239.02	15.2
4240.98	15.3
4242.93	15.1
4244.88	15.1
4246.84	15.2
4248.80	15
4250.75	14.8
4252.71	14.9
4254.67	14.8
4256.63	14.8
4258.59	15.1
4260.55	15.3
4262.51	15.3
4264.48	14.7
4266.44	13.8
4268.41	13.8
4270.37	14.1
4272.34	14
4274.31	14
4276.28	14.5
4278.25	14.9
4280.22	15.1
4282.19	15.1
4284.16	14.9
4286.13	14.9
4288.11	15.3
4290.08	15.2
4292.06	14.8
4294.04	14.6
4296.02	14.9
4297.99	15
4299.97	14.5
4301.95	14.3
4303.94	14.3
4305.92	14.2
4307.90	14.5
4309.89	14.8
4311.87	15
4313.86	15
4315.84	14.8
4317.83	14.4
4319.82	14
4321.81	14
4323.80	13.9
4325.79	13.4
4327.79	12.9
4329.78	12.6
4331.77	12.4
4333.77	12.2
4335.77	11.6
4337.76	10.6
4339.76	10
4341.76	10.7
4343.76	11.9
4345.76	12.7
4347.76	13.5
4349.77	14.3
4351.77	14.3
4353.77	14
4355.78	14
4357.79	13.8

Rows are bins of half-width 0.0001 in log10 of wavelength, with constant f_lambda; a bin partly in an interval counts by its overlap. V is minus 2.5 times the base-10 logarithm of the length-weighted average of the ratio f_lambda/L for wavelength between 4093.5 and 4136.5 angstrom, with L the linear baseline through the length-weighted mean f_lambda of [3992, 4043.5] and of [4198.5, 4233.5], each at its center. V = 0.11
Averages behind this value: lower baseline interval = 15.3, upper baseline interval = 14.5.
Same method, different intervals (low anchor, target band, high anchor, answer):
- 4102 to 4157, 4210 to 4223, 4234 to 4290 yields -0.03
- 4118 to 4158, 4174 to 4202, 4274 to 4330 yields 0.05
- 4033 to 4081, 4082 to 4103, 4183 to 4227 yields 0.10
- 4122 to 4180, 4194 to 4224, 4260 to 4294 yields 0.02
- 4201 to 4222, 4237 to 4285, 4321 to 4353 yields -0.08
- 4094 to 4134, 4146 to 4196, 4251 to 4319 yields -0.07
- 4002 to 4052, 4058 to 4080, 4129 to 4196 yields 0.09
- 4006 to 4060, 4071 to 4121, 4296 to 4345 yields 0.10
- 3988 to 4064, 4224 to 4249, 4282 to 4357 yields -0.06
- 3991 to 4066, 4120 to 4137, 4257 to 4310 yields 0.01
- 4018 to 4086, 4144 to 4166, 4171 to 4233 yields -0.06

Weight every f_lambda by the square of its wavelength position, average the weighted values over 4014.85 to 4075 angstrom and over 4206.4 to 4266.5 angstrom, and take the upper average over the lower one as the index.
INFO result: 1.12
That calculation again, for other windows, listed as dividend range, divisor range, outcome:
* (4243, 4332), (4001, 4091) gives 1.11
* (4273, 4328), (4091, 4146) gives 1.16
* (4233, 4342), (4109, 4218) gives 1.04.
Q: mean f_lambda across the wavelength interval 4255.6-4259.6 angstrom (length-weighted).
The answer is 15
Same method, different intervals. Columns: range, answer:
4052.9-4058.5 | 14.6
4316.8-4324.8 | 14.1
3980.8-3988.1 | 15.5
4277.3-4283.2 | 15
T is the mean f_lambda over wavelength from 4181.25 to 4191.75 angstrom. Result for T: 13.9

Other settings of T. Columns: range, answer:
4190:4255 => 14.6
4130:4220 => 14.6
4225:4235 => 14.6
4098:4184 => 14.3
